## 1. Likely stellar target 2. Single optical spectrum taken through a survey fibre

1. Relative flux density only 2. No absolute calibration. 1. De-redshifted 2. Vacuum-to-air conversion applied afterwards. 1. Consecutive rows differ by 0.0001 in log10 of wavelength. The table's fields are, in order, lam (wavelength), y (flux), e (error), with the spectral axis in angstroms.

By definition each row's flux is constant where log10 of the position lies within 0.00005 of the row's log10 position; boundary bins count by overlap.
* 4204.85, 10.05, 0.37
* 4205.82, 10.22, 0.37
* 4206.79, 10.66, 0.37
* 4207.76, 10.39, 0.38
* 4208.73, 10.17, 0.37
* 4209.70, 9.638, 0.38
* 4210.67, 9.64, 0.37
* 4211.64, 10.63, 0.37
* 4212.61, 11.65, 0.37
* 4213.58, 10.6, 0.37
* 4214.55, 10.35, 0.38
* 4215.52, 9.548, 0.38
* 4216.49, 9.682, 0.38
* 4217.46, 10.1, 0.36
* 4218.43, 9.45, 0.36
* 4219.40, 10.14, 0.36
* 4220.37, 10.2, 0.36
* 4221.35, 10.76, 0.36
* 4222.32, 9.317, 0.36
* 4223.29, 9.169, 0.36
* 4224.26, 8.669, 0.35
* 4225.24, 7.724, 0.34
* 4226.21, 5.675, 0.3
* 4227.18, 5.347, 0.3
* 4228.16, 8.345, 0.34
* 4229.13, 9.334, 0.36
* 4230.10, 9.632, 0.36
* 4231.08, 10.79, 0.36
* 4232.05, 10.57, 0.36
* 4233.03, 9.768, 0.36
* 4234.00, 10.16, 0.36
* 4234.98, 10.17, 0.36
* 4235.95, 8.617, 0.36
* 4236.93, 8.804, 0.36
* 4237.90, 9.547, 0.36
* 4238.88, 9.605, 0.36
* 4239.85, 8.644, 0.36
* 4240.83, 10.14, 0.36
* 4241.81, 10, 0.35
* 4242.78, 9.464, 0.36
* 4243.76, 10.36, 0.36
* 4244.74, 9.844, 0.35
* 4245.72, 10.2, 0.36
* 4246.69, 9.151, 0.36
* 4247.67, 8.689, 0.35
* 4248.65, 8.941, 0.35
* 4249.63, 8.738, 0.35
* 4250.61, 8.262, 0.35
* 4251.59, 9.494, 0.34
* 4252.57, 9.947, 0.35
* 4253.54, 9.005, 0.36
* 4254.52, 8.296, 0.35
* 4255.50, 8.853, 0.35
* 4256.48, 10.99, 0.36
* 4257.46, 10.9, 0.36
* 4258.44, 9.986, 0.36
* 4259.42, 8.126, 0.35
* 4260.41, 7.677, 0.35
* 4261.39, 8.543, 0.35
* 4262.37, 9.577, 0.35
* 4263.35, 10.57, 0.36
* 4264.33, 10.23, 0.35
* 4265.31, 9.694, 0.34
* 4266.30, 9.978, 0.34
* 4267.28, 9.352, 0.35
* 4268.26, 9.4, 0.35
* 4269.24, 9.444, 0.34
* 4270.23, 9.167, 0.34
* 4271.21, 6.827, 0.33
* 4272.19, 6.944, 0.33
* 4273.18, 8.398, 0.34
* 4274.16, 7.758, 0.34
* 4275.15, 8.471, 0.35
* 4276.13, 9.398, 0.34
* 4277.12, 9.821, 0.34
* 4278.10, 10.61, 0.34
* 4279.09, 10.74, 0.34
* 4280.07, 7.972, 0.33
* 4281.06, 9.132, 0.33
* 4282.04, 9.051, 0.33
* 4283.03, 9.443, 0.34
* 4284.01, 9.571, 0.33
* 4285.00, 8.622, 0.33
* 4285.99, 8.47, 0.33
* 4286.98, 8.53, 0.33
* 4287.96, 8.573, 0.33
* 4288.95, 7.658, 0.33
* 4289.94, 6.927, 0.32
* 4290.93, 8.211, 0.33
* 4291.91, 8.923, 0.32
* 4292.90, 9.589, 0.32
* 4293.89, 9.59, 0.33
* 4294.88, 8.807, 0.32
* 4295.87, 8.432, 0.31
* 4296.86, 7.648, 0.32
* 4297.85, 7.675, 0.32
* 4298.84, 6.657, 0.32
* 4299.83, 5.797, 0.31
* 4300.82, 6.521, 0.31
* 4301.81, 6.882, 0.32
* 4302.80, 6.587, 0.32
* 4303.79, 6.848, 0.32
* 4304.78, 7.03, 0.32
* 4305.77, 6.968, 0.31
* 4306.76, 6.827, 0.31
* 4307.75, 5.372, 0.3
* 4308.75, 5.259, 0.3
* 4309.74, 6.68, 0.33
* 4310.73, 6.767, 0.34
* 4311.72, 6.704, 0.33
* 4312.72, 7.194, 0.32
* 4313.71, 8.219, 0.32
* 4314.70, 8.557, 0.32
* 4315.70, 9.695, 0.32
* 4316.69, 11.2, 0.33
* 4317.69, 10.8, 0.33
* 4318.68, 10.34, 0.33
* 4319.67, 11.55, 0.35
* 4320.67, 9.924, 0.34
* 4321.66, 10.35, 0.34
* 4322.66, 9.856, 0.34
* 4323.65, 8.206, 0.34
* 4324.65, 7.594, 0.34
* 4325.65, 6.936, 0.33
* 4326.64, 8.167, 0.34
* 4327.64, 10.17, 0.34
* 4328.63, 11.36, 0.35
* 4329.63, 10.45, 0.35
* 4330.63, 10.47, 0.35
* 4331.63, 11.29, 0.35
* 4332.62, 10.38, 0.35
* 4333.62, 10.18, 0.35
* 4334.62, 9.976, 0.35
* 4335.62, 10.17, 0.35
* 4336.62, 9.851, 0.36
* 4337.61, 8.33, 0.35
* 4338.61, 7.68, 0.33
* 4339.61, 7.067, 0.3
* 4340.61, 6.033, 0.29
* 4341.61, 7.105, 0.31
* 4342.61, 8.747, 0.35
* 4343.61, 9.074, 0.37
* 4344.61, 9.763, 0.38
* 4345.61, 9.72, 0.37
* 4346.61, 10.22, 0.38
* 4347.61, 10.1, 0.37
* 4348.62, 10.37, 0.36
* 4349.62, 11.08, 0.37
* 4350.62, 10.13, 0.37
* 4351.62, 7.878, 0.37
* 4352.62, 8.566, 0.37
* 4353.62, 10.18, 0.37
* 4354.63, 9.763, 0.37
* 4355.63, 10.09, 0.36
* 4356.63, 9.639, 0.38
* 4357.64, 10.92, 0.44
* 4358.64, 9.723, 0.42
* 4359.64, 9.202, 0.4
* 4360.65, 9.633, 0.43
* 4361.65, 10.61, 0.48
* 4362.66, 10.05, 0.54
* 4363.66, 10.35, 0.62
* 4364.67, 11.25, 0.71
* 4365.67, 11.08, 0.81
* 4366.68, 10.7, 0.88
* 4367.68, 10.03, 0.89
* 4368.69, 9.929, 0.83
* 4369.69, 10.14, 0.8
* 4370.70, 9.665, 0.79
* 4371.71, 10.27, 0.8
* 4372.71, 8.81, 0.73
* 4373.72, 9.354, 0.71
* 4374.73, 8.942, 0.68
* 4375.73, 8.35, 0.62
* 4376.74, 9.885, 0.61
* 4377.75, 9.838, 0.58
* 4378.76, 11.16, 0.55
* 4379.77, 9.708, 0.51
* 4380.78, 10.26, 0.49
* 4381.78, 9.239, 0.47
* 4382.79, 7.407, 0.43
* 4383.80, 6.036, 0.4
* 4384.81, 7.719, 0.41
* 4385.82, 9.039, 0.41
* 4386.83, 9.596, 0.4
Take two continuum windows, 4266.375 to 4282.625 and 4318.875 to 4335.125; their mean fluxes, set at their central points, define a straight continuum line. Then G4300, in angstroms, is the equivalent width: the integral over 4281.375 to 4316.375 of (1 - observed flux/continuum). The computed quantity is 5.94 angstroms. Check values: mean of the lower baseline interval 8.94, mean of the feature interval 7.75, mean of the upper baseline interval 9.81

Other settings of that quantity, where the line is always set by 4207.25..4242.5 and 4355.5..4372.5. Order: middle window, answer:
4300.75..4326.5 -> 4.9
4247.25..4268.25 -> 0.8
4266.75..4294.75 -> 2.8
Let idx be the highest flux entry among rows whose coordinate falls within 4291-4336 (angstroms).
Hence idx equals 11.55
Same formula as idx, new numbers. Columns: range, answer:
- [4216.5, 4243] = 10.79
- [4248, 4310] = 10.99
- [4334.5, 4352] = 11.08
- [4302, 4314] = 8.219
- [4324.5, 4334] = 11.36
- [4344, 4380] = 11.25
